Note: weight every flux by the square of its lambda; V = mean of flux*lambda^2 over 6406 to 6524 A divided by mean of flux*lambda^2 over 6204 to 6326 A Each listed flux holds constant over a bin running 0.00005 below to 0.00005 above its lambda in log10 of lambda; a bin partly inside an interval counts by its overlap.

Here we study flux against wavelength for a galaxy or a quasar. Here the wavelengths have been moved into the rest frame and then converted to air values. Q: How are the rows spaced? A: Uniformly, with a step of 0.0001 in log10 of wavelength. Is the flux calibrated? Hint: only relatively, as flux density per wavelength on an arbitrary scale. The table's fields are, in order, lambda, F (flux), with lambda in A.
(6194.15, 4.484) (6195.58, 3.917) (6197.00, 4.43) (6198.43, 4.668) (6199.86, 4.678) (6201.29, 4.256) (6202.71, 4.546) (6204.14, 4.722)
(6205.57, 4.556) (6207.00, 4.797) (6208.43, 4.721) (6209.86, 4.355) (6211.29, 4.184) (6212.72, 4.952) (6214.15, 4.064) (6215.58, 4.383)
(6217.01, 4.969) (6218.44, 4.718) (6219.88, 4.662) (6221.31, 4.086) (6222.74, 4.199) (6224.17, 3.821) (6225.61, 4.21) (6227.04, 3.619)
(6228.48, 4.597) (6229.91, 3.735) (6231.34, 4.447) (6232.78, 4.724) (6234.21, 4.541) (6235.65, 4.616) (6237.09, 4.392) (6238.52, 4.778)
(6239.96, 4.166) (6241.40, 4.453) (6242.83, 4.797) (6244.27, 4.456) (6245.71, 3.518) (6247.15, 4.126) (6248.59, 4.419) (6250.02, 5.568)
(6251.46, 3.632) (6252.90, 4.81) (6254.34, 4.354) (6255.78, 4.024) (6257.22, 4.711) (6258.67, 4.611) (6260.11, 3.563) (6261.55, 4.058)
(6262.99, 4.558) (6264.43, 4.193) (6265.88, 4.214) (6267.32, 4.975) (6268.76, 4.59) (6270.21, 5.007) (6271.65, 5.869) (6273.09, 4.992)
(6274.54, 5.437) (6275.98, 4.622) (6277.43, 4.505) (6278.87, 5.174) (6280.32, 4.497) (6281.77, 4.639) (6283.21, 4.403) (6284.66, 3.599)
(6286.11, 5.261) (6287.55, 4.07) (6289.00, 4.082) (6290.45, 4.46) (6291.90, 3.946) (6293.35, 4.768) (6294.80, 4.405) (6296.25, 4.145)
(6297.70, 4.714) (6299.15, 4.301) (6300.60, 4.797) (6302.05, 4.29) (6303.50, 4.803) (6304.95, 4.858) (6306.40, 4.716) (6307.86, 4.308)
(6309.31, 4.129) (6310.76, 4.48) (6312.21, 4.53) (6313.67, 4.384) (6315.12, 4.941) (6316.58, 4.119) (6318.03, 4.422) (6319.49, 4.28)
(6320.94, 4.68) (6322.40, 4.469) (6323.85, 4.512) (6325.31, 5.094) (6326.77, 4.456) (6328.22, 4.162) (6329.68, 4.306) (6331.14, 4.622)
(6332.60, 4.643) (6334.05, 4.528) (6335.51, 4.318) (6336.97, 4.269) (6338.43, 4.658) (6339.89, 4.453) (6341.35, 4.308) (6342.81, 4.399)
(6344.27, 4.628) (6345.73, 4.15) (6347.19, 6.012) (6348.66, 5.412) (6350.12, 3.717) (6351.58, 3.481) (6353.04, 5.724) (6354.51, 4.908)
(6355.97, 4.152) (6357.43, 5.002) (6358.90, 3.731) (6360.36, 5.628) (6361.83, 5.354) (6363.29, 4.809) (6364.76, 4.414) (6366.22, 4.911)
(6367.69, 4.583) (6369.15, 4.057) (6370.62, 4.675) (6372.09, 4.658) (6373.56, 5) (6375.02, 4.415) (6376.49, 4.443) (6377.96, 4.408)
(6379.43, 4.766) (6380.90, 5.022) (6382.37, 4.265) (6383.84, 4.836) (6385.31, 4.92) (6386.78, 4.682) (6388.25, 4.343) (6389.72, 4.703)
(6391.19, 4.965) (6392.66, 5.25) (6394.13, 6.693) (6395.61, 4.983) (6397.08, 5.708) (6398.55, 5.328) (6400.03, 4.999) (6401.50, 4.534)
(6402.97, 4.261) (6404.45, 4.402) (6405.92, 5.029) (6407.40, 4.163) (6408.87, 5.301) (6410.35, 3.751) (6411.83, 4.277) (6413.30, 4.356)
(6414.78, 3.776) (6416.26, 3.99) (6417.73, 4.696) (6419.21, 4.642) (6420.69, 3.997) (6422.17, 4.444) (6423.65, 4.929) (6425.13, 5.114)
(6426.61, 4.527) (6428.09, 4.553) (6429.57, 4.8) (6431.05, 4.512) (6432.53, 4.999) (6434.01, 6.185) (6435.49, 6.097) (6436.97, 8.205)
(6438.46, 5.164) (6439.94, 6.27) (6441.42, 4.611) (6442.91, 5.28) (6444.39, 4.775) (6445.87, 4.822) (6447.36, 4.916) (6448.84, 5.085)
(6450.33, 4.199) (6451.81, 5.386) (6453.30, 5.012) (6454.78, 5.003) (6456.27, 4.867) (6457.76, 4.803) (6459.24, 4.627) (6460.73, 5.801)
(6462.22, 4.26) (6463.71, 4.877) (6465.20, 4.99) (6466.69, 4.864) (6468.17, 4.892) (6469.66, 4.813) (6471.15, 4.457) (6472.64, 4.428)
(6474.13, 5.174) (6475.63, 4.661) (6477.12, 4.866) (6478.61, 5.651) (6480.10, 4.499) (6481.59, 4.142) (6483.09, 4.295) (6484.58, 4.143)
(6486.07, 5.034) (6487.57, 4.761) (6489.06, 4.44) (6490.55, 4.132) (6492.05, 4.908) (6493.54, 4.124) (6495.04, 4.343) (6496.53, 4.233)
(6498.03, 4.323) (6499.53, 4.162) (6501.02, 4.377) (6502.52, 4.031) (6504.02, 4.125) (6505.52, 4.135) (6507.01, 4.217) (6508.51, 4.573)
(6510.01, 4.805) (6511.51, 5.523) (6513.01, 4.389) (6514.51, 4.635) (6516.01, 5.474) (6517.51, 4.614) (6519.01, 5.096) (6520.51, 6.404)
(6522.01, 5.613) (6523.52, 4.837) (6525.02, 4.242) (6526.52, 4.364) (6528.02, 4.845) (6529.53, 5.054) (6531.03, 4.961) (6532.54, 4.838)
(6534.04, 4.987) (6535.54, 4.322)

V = 1.14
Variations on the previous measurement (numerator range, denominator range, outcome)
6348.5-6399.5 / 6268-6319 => 1.07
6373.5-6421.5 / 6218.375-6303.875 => 1.10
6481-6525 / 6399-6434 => 1.04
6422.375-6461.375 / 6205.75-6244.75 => 1.25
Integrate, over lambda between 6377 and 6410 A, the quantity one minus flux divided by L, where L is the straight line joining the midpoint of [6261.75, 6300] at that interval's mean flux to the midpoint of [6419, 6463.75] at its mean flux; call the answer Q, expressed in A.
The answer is 0.3 A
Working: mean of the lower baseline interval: 4.59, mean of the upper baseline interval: 5.06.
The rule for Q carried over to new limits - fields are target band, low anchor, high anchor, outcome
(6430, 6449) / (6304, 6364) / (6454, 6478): -2.6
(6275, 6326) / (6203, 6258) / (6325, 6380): 0.3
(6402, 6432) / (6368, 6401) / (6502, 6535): 2.3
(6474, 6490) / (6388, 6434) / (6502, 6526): 0.4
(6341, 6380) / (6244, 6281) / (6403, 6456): 0.7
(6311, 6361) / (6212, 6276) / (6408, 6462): 1.4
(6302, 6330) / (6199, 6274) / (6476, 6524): 0.1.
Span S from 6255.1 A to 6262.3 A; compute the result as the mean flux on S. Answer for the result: 4.19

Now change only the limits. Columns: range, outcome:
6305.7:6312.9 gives 4.43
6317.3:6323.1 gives 4.46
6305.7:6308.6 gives 4.5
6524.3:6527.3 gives 4.32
